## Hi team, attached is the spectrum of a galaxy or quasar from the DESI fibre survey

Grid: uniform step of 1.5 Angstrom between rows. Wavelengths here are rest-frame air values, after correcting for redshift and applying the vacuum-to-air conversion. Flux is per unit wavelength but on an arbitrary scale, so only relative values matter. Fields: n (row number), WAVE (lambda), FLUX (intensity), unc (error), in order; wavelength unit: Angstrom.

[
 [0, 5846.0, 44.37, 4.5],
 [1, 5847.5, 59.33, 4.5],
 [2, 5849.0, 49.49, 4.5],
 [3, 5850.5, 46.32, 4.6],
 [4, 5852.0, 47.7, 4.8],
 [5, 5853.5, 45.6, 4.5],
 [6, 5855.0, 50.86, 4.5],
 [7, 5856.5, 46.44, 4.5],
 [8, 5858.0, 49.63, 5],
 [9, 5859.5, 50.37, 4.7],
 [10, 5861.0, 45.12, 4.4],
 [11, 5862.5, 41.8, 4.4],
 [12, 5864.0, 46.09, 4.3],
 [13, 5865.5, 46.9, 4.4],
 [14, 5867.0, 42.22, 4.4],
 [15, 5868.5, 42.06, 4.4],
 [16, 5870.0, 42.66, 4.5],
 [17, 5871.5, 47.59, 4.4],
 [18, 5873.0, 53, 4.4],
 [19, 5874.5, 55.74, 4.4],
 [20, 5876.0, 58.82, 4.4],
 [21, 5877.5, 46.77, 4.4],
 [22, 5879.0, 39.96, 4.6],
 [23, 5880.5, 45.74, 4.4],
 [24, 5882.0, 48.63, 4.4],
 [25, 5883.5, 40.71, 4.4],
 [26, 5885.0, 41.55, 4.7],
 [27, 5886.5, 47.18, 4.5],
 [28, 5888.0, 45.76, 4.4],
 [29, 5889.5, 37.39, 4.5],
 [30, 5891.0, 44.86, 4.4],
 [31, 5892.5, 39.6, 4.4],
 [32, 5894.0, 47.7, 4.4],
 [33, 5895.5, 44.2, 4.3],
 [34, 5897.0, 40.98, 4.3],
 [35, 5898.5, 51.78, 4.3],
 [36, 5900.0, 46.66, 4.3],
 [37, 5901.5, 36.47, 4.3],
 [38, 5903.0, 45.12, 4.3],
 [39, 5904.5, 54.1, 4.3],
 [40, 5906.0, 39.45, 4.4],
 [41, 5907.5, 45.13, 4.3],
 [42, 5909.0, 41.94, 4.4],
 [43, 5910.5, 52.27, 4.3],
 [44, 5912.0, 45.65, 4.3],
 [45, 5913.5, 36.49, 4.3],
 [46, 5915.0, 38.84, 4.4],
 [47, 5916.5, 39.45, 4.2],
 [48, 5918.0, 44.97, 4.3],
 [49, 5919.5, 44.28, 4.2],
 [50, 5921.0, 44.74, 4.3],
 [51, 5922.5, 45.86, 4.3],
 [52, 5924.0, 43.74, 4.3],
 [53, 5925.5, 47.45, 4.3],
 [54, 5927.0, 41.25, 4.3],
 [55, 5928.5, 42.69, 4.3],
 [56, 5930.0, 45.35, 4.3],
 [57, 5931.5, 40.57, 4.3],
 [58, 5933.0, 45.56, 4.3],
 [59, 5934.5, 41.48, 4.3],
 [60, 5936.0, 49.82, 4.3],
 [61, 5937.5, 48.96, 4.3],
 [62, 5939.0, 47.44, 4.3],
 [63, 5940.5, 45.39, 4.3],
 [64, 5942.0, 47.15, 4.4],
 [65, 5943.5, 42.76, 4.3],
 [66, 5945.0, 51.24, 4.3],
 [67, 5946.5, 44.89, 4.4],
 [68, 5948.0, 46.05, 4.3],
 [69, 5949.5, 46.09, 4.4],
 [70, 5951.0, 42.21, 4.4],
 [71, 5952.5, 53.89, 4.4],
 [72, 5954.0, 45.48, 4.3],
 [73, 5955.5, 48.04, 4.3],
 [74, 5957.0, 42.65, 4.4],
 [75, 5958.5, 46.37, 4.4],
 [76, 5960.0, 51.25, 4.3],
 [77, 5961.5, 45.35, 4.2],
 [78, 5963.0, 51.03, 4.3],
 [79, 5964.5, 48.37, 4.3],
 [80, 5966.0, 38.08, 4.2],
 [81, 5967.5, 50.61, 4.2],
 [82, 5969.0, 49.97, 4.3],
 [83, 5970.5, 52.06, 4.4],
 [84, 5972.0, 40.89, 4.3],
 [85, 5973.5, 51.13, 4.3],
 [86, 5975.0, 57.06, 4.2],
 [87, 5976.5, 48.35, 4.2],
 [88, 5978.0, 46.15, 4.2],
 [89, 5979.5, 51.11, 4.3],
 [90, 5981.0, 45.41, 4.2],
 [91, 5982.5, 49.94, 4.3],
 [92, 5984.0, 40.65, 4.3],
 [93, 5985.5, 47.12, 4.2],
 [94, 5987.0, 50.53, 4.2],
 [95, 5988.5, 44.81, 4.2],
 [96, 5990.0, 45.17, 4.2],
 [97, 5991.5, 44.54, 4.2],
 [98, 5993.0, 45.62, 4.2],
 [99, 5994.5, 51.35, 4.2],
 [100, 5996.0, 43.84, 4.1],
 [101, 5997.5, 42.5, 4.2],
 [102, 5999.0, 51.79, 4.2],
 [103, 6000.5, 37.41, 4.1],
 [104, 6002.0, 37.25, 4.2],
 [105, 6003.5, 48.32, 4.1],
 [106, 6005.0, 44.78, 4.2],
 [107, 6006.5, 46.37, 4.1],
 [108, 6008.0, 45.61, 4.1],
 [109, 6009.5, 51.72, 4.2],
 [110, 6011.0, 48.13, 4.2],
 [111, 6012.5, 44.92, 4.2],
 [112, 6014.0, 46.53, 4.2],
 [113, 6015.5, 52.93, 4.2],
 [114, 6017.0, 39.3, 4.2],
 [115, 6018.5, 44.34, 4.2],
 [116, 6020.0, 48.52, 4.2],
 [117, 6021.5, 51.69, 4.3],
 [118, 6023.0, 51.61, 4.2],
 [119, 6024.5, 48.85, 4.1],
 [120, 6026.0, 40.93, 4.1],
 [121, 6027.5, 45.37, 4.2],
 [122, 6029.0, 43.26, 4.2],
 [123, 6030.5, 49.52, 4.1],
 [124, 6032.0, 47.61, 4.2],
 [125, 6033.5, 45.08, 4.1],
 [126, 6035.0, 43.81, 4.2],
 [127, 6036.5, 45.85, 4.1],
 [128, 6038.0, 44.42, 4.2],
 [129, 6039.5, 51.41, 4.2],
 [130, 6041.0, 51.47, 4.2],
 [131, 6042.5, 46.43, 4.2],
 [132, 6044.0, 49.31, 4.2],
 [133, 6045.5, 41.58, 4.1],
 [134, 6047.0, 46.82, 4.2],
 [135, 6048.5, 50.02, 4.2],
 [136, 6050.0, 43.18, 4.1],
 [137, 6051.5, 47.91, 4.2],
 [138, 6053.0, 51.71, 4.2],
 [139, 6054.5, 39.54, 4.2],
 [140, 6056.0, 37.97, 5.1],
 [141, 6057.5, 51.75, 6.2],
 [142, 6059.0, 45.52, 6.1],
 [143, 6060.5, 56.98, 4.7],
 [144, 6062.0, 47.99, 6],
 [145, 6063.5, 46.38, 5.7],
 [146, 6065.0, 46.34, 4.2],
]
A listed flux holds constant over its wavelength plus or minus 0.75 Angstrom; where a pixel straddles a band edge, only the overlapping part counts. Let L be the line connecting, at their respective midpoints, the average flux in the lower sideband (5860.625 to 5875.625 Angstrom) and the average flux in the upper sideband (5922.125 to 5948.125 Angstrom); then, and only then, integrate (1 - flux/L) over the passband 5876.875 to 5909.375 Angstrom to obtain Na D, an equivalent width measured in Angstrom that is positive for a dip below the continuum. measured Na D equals 1.4 Angstrom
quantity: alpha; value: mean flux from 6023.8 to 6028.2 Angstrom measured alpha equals 45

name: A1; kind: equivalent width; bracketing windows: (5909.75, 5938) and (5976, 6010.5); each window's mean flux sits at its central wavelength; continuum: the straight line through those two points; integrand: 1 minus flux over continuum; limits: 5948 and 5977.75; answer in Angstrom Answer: -1.7 Angstrom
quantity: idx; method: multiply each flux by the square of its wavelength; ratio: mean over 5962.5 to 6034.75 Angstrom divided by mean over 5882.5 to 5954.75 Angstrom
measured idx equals 1.08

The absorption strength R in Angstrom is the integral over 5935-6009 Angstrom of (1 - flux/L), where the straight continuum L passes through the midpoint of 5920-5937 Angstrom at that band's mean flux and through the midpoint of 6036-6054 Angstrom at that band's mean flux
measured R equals -2.0 Angstrom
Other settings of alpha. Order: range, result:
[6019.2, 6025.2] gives 50.1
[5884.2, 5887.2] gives 44.3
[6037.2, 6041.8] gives 49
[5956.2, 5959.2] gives 44.5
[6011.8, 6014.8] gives 45.9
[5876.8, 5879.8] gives 43.3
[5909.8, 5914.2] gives 44.8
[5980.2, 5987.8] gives 46.7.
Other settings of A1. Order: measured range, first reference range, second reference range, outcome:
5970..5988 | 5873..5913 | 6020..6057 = -0.82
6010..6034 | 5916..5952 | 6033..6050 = -0.20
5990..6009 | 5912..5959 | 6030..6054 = 0.49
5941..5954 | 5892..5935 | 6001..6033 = -0.55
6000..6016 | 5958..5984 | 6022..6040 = 0.44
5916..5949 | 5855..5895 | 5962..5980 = 1.73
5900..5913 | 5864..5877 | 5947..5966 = 0.77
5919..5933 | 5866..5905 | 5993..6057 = 0.53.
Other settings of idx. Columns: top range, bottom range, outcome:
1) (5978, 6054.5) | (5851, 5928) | 1.07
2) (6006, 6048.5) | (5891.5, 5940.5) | 1.10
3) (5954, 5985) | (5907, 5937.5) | 1.10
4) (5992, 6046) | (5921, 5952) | 1.05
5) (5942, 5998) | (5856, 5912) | 1.06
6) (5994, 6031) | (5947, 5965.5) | 1.00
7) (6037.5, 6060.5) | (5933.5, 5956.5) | 1.04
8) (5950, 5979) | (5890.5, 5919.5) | 1.11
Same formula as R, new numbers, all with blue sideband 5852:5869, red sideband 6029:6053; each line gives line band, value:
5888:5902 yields 0.9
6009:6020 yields 0.0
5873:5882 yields -0.6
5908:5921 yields 0.9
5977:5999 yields 0.1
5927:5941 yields 0.5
